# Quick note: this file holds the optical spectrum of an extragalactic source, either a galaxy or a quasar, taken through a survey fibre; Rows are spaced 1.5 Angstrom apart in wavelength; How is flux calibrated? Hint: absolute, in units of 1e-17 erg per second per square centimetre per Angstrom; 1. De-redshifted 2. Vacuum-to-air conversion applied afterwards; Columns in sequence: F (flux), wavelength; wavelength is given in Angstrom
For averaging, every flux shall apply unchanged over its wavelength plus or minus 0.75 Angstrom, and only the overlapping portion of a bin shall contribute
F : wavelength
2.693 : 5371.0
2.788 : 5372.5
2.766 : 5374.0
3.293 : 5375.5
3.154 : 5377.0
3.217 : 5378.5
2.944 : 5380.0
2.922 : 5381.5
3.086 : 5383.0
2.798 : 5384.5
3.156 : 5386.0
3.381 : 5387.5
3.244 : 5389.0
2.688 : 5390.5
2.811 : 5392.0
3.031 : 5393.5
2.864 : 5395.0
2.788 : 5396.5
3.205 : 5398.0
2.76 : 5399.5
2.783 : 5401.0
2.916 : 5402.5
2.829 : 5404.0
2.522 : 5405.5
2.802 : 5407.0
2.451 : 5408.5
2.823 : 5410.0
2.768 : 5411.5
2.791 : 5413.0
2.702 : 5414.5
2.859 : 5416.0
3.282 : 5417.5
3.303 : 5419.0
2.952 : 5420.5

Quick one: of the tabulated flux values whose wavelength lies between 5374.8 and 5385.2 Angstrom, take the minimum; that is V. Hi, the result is 2.798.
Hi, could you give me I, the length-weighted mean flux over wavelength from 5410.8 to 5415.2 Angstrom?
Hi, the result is 2.75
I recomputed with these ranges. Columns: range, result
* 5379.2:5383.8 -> 2.98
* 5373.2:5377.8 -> 3.07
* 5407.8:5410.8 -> 2.64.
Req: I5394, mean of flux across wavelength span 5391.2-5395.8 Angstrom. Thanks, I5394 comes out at 2.9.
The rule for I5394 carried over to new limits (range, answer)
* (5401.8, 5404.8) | 2.87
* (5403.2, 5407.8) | 2.72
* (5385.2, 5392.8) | 3.05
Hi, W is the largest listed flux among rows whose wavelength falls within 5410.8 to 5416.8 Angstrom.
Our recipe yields 2.859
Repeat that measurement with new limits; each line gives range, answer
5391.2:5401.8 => 3.205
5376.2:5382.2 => 3.217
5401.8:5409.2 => 2.916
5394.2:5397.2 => 2.864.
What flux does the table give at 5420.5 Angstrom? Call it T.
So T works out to 2.952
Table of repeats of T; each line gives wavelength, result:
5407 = 2.802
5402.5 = 2.916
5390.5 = 2.688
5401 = 2.783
